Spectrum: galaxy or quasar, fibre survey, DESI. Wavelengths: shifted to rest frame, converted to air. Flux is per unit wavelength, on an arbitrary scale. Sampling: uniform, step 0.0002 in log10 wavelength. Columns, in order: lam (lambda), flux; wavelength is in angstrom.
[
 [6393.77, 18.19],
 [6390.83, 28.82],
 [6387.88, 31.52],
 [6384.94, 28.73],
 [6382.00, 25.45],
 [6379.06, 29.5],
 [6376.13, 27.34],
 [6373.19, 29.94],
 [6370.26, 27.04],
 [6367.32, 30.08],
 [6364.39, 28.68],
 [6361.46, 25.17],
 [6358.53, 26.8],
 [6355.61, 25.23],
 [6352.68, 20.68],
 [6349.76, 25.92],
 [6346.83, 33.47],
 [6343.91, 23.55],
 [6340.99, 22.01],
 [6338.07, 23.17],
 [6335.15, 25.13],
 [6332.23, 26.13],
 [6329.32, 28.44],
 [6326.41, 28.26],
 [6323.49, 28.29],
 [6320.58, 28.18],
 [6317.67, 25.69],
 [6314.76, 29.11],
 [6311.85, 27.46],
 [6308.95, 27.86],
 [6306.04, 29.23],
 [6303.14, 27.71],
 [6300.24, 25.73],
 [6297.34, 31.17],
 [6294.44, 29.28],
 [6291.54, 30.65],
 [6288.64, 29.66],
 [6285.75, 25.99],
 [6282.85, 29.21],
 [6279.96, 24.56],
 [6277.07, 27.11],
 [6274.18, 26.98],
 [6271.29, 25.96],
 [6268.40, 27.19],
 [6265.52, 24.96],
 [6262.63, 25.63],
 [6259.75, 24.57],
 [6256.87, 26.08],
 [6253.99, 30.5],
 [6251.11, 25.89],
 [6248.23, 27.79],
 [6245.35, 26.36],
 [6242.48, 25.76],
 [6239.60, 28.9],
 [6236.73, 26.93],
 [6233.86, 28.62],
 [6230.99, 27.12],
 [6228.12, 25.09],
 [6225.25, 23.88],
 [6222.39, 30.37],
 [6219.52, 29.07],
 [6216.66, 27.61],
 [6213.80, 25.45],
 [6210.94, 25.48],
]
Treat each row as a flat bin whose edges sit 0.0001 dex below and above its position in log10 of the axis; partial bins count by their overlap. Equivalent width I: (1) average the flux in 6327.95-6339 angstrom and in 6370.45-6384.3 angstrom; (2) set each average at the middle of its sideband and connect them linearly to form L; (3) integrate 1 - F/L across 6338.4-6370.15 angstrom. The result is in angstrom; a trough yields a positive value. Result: 0.9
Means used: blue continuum 25.8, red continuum 28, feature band 26.1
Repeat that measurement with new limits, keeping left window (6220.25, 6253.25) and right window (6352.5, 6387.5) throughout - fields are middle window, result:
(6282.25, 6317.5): -1.6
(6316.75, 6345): 1.5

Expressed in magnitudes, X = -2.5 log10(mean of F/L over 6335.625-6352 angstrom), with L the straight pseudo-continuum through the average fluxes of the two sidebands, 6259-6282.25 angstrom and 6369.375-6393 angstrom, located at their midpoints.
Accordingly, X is 0.09 mag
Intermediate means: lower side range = 26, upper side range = 28.3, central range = 25.4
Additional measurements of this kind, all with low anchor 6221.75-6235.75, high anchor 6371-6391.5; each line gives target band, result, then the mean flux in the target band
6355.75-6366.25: 0.06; 26.8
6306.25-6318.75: 0.00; 27.7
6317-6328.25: 0.01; 27.8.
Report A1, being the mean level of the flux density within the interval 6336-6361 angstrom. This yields 25.1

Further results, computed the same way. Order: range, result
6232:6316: 27.5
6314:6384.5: 26.8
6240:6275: 26.5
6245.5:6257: 27.6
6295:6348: 27.3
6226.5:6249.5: 27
